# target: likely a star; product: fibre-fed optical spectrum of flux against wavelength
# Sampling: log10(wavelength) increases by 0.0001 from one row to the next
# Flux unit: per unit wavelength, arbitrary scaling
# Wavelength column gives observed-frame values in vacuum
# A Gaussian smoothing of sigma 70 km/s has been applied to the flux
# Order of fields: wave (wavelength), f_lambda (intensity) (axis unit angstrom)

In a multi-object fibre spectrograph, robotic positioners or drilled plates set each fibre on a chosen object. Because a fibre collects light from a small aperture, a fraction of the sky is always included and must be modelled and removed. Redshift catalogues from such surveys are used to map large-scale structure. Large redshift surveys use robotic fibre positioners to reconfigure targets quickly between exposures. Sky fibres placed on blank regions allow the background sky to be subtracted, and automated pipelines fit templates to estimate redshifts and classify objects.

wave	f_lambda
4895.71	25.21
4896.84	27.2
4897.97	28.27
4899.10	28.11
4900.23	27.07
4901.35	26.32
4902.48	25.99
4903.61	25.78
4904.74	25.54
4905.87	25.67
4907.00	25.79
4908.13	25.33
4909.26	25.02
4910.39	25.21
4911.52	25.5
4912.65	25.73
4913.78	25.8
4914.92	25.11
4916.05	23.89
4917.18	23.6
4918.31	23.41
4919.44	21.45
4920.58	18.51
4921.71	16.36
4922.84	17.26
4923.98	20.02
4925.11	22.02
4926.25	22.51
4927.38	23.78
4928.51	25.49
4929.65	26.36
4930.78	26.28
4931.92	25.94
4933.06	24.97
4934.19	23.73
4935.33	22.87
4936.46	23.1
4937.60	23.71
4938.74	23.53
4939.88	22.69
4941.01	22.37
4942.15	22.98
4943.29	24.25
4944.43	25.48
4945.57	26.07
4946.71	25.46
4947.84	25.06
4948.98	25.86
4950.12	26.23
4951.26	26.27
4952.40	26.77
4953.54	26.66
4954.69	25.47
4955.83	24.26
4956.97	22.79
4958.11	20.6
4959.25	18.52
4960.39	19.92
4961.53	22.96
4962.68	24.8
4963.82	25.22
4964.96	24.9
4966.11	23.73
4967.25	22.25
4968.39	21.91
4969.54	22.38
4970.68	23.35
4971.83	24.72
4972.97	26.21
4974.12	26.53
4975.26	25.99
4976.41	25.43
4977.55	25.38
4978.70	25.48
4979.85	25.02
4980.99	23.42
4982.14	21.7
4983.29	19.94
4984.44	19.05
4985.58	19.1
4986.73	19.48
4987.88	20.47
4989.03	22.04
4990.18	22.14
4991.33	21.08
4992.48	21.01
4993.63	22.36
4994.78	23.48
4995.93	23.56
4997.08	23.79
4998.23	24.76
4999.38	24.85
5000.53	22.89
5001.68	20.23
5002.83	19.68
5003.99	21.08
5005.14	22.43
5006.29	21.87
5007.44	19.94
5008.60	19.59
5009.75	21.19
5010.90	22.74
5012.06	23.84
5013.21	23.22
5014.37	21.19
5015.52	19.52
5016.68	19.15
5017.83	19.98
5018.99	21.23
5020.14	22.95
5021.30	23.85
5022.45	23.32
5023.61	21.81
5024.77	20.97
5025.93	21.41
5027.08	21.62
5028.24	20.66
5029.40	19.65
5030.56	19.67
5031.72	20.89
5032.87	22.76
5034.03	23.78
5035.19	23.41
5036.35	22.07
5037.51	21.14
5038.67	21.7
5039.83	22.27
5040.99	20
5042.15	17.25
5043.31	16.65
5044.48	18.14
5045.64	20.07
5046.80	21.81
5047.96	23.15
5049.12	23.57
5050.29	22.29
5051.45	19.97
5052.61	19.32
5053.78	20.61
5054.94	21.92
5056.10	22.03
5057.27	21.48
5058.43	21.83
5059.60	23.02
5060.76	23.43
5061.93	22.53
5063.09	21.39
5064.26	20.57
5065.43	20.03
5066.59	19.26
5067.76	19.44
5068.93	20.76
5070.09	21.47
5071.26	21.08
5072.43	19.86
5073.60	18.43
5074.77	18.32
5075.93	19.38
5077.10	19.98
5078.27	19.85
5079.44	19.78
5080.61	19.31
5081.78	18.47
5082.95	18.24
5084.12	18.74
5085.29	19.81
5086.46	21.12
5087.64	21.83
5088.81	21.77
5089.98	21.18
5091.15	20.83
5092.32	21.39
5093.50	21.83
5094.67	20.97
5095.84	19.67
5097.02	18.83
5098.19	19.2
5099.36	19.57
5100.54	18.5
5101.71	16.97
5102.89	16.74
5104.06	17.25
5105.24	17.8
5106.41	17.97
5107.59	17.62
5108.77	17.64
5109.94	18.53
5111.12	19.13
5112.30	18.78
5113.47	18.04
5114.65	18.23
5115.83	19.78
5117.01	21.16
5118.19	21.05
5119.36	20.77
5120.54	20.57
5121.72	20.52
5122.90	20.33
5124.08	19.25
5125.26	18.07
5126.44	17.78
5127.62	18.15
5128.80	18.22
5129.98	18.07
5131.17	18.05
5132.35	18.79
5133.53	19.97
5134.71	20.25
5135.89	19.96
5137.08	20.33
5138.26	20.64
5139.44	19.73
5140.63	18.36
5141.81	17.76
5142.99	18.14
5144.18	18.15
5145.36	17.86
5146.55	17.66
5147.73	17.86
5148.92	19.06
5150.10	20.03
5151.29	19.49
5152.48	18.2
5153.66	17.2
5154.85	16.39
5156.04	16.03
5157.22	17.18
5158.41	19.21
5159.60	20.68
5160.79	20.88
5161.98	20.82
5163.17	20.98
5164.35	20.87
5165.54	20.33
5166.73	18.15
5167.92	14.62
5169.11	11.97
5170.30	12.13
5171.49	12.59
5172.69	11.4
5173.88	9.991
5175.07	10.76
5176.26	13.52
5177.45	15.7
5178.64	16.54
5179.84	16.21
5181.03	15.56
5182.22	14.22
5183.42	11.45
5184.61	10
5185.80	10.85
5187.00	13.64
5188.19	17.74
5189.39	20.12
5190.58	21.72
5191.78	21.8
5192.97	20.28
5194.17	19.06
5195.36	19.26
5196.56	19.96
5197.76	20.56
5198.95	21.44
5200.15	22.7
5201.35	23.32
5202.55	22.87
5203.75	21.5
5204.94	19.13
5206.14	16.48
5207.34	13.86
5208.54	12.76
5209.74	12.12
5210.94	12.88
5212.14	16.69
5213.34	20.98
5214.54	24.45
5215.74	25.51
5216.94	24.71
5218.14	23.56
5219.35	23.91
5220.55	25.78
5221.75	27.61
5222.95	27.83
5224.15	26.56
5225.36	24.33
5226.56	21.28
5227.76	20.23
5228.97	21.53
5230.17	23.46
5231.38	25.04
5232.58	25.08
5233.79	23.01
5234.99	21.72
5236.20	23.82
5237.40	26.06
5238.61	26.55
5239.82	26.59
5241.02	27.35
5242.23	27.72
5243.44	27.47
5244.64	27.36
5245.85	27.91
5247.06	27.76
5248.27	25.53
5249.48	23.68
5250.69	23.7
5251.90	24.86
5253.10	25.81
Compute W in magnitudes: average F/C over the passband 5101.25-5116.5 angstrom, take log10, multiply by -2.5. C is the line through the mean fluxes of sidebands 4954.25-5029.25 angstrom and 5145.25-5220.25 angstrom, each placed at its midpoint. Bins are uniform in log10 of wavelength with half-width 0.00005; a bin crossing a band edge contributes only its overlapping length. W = 0.09 mag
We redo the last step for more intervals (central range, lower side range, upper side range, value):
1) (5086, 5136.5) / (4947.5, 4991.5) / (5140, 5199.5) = -0.02 mag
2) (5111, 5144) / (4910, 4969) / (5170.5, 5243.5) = 0.10 mag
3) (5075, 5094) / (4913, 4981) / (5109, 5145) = 0.01 mag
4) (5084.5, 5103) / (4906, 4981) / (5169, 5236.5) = 0.05 mag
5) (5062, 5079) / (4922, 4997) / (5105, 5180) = 0.00 mag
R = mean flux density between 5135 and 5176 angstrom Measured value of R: 17.5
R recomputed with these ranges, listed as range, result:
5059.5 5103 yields 20.1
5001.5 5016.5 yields 21.2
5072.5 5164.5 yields 19.2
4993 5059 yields 21.5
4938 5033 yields 22.8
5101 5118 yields 18.3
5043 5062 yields 21.3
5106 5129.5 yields 19.1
